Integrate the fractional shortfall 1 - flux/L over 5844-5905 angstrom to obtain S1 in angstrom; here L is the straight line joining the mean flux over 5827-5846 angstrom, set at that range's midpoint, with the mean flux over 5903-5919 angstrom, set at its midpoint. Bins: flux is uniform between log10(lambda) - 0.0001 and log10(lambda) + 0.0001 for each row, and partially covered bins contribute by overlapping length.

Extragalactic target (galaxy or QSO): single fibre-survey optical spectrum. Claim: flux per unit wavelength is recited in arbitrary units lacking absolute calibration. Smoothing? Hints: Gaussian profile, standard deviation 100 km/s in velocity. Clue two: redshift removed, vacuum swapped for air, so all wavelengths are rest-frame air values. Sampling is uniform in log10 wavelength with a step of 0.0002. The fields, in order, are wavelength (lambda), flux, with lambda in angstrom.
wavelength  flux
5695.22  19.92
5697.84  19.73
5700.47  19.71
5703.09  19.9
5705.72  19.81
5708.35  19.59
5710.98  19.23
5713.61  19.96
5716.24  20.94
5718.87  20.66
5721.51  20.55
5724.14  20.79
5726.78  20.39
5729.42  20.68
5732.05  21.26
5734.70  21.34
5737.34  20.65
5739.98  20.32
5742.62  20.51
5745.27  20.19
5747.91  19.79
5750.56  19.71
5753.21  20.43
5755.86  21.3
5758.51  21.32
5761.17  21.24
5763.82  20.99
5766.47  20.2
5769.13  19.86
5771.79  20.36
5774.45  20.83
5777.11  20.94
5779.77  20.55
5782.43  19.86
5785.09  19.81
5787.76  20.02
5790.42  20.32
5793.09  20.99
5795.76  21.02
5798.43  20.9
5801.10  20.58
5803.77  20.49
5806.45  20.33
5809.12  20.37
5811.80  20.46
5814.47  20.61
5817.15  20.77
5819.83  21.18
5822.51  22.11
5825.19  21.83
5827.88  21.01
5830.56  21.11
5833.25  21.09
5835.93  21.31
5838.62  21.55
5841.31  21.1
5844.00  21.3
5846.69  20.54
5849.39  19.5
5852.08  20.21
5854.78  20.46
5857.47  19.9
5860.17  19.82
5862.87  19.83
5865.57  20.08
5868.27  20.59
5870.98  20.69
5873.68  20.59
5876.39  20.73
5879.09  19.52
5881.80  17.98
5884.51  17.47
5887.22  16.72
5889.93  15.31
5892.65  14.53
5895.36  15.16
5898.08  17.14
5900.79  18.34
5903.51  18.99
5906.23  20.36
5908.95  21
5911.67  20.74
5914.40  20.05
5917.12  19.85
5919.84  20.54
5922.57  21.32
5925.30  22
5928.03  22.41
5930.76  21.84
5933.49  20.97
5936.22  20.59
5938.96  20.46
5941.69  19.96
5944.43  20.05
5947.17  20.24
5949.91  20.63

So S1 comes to 5.4 angstrom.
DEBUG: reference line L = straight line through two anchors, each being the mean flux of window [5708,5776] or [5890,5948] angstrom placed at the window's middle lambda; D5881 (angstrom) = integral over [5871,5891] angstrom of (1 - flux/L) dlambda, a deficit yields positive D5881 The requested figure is 1.4 angstrom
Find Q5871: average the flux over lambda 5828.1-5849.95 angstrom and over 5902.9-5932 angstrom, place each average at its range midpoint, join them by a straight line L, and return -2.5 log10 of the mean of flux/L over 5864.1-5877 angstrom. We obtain 0.02 mag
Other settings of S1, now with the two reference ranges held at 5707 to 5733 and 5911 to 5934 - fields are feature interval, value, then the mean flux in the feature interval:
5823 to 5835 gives -0.3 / 21.3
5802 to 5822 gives 0.0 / 20.7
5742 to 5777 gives 0.0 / 20.5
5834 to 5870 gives 0.6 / 20.5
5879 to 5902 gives 4.6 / 16.8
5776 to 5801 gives 0.2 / 20.5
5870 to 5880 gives 0.2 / 20.4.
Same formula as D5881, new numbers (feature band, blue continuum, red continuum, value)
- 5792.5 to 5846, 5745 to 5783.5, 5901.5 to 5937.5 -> -1.01 angstrom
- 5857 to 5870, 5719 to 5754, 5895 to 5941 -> 0.15 angstrom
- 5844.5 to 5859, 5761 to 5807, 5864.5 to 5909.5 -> -0.76 angstrom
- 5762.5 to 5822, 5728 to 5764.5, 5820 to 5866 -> 0.54 angstrom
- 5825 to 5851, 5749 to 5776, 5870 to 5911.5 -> -2.30 angstrom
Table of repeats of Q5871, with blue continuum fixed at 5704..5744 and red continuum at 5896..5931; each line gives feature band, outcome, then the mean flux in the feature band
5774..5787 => 0.001 mag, 20.4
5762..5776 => -0.005 mag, 20.5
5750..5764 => -0.025 mag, 20.9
